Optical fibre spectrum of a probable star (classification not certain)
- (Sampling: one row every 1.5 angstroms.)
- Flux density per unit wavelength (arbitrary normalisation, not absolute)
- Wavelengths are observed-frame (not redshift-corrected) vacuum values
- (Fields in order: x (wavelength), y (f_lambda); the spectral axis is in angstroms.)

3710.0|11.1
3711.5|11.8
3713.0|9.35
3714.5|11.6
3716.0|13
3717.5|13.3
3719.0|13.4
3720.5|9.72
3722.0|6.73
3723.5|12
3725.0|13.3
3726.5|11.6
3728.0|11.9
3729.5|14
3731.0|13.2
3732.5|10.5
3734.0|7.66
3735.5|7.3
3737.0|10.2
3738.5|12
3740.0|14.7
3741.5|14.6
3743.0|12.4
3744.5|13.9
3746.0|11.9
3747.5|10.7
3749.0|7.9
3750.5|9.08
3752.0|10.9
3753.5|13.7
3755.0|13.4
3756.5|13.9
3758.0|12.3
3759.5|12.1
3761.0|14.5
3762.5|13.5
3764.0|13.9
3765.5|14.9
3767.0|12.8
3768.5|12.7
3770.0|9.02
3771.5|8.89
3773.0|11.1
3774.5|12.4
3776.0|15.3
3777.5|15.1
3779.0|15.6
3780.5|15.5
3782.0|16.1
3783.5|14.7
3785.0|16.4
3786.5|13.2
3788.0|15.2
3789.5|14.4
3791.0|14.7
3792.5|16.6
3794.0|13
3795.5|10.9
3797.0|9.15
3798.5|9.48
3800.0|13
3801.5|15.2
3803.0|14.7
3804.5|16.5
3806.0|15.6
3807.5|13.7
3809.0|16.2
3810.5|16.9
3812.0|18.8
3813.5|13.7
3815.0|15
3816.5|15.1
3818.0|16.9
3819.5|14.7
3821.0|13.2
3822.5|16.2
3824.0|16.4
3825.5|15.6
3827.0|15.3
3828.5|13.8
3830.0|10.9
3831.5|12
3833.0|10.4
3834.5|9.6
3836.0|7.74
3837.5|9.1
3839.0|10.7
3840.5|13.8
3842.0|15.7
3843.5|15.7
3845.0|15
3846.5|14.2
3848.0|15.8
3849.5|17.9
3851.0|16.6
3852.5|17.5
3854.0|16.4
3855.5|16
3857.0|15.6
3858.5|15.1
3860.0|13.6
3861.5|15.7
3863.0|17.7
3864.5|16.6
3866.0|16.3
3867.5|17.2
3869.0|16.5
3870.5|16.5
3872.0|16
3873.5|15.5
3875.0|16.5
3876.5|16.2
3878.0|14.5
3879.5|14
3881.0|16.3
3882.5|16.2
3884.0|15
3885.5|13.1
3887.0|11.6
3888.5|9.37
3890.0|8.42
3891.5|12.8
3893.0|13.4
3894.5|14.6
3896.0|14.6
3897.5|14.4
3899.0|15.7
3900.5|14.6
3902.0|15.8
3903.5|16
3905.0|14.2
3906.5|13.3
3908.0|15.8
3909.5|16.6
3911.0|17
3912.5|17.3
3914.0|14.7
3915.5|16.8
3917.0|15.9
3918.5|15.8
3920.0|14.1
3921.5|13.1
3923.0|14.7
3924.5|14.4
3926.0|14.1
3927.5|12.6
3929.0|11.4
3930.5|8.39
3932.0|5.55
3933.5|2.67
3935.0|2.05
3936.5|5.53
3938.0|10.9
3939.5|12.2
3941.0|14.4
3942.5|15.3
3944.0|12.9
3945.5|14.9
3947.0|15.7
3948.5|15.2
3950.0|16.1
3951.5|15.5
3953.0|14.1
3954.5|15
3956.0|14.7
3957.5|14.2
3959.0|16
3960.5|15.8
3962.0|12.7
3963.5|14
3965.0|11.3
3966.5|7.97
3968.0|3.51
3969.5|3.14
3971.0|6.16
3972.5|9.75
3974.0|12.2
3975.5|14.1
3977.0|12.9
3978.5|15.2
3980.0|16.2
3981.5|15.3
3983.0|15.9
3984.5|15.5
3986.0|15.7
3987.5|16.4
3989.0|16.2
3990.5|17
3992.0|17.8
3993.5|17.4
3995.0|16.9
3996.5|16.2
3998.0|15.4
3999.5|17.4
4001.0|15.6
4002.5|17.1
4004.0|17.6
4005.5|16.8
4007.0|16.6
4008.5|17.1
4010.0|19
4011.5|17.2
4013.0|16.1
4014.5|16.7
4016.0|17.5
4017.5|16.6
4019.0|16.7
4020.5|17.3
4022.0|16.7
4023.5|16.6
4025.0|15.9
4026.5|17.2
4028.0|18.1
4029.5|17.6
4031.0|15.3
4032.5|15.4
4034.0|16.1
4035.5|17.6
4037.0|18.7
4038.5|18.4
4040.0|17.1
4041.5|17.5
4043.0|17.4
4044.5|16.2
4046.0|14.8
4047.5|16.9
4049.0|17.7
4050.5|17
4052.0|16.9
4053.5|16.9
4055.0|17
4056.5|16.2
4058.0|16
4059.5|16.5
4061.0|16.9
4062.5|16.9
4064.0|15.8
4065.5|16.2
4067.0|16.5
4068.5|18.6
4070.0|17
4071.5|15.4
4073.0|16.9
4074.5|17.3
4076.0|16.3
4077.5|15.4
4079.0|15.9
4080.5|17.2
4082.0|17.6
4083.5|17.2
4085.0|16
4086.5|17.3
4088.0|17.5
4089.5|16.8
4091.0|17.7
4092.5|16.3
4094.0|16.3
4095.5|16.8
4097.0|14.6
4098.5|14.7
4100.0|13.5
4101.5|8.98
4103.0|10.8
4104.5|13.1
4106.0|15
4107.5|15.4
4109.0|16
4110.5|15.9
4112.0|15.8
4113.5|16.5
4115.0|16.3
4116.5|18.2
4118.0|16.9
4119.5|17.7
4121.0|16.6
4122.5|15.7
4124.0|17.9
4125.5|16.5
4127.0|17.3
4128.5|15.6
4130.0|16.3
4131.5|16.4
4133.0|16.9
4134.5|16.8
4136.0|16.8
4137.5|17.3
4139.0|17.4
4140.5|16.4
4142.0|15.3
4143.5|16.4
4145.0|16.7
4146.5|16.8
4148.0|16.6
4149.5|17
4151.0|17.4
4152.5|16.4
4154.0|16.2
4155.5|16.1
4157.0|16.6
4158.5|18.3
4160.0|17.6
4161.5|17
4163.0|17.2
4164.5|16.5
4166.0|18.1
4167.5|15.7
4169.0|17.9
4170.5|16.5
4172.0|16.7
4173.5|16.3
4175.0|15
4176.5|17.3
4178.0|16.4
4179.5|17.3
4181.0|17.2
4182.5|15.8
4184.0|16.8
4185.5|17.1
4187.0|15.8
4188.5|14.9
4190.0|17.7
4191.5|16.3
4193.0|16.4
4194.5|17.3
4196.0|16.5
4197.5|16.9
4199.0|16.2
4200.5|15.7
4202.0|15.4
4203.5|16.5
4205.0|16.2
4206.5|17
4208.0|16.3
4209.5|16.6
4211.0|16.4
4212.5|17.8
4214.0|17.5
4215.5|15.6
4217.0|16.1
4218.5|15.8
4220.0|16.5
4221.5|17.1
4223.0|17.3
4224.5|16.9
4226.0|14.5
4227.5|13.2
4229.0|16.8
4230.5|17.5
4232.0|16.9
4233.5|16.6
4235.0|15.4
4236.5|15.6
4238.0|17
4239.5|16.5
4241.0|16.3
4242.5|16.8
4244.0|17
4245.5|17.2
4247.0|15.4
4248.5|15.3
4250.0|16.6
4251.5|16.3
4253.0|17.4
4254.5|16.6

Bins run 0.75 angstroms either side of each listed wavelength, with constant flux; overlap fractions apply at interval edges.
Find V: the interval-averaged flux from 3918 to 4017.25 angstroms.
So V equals 13.7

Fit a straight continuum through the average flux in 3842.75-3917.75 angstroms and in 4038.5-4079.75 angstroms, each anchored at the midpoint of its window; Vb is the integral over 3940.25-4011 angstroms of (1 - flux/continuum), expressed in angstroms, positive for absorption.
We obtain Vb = 6.6 angstroms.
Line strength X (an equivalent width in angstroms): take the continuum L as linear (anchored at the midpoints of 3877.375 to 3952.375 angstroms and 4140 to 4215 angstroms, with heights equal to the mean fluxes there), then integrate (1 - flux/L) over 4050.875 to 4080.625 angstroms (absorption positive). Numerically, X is -2.6 angstroms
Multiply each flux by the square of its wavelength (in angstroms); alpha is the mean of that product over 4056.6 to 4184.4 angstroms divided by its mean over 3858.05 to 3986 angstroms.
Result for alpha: 1.3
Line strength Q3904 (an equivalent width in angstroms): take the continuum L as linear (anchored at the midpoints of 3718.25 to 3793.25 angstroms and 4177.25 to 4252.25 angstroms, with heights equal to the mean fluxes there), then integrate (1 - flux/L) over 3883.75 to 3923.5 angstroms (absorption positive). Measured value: -1.5 angstroms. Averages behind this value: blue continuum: 12.6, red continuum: 16.4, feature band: 14.4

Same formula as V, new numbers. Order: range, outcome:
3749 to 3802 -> 13.1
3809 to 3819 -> 16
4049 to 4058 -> 16.8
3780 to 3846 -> 14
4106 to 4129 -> 16.5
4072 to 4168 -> 16.3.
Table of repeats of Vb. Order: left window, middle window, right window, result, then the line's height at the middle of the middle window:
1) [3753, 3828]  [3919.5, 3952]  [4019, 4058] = 8.1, 15.7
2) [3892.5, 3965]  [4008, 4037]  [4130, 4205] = -4.2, 14.8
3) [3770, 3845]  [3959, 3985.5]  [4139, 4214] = 5.4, 15.1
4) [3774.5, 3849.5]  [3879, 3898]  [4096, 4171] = 1.7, 14.6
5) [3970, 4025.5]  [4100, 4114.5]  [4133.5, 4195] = 2.0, 16.4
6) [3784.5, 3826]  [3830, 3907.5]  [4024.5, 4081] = 3.9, 15.2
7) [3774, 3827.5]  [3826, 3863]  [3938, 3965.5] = 1.6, 14.6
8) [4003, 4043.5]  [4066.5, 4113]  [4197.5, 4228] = 2.7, 16.8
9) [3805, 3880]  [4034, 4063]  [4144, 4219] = -1.8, 16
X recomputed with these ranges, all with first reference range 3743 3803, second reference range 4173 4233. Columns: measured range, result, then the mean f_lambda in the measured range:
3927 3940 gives 5.9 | 7.75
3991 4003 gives -1.6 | 16.7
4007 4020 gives -1.9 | 17.1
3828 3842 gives 2.5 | 11.1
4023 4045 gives -2.8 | 17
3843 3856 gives -2.4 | 16.1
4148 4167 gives -1.1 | 17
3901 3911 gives -0.9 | 15.4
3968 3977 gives 3.5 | 8.93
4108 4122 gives -0.8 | 16.6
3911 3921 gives -1.2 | 15.8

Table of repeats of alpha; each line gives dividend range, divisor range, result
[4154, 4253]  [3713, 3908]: 1.46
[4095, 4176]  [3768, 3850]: 1.37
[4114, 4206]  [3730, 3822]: 1.52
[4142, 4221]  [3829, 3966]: 1.37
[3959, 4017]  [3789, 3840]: 1.17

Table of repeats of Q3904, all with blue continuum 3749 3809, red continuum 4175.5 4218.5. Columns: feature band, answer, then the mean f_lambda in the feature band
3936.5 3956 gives 0.82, 14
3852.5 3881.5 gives -3.94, 15.9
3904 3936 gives 3.49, 12.8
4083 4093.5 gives -0.84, 17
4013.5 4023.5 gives -1.12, 16.9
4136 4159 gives -0.81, 16.7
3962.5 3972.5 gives 4.62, 7.96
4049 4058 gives -0.80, 16.8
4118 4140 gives -1.09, 16.8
